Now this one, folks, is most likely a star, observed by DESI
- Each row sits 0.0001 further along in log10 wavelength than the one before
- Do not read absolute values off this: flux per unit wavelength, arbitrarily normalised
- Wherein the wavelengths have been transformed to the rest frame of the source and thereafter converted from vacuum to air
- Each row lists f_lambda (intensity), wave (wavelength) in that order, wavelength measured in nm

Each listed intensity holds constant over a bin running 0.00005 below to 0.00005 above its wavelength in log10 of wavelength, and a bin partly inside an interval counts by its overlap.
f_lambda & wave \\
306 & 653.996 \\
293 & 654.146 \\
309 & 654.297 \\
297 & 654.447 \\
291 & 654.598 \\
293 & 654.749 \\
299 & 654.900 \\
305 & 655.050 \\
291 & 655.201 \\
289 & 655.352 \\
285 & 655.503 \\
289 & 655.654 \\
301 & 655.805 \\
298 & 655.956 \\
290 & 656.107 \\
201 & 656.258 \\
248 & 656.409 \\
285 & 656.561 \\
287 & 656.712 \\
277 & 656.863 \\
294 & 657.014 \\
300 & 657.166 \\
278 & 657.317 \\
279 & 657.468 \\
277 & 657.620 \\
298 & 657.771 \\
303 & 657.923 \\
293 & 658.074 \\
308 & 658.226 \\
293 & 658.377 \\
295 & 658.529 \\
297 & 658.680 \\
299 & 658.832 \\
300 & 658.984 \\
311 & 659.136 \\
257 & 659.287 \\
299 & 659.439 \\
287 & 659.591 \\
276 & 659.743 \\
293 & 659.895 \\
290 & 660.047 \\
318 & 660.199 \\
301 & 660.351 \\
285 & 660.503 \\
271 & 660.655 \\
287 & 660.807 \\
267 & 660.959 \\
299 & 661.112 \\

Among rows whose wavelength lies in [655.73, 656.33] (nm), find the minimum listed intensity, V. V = 201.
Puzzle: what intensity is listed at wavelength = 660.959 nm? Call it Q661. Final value 267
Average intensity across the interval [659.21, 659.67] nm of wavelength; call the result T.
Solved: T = 281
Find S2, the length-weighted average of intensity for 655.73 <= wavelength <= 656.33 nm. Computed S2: 273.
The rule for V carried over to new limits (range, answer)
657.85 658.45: 293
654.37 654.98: 291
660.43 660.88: 271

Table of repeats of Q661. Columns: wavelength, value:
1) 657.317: 278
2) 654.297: 309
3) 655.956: 298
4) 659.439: 299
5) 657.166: 300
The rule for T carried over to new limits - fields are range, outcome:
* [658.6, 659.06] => 299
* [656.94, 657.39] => 290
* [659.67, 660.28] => 294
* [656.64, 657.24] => 289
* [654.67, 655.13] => 299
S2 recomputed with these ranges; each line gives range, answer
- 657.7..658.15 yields 298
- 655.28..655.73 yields 288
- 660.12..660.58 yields 301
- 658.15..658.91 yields 298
